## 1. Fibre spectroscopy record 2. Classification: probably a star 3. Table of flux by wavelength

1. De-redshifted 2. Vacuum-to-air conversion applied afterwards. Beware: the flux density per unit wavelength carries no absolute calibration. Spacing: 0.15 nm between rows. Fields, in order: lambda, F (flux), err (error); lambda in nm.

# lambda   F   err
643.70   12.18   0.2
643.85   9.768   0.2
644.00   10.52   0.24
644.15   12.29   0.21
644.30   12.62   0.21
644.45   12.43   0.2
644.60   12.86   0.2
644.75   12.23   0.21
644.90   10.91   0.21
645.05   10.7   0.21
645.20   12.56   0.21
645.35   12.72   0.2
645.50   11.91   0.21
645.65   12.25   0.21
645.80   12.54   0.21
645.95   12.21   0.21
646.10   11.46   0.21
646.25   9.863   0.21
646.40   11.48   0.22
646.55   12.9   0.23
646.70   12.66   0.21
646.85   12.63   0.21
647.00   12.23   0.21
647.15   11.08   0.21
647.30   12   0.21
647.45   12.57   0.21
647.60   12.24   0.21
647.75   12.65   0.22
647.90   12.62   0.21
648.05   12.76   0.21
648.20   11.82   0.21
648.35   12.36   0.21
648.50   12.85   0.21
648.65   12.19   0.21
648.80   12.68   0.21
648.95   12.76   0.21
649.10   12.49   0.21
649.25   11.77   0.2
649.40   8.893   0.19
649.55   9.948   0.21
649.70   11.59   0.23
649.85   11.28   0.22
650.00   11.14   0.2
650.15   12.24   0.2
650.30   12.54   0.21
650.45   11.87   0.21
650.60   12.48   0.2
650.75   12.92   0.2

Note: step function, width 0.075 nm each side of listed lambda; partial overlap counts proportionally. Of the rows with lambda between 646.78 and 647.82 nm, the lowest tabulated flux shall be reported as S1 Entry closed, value 11.08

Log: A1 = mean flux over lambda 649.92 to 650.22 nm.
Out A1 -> 11.7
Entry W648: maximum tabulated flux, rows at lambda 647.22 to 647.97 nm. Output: 12.65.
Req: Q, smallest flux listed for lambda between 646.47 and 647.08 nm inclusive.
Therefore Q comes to 12.23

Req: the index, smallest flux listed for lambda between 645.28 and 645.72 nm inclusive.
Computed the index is 11.91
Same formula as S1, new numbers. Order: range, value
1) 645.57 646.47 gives 9.863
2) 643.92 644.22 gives 10.52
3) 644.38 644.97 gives 10.91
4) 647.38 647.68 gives 12.24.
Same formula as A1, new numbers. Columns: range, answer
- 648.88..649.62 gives 11.2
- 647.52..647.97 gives 12.5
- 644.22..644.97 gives 12.2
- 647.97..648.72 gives 12.4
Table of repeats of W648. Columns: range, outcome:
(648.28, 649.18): 12.85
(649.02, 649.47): 12.49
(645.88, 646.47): 12.21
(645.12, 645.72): 12.72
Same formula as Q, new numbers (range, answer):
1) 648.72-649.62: 8.893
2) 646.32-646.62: 11.48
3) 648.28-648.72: 12.19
